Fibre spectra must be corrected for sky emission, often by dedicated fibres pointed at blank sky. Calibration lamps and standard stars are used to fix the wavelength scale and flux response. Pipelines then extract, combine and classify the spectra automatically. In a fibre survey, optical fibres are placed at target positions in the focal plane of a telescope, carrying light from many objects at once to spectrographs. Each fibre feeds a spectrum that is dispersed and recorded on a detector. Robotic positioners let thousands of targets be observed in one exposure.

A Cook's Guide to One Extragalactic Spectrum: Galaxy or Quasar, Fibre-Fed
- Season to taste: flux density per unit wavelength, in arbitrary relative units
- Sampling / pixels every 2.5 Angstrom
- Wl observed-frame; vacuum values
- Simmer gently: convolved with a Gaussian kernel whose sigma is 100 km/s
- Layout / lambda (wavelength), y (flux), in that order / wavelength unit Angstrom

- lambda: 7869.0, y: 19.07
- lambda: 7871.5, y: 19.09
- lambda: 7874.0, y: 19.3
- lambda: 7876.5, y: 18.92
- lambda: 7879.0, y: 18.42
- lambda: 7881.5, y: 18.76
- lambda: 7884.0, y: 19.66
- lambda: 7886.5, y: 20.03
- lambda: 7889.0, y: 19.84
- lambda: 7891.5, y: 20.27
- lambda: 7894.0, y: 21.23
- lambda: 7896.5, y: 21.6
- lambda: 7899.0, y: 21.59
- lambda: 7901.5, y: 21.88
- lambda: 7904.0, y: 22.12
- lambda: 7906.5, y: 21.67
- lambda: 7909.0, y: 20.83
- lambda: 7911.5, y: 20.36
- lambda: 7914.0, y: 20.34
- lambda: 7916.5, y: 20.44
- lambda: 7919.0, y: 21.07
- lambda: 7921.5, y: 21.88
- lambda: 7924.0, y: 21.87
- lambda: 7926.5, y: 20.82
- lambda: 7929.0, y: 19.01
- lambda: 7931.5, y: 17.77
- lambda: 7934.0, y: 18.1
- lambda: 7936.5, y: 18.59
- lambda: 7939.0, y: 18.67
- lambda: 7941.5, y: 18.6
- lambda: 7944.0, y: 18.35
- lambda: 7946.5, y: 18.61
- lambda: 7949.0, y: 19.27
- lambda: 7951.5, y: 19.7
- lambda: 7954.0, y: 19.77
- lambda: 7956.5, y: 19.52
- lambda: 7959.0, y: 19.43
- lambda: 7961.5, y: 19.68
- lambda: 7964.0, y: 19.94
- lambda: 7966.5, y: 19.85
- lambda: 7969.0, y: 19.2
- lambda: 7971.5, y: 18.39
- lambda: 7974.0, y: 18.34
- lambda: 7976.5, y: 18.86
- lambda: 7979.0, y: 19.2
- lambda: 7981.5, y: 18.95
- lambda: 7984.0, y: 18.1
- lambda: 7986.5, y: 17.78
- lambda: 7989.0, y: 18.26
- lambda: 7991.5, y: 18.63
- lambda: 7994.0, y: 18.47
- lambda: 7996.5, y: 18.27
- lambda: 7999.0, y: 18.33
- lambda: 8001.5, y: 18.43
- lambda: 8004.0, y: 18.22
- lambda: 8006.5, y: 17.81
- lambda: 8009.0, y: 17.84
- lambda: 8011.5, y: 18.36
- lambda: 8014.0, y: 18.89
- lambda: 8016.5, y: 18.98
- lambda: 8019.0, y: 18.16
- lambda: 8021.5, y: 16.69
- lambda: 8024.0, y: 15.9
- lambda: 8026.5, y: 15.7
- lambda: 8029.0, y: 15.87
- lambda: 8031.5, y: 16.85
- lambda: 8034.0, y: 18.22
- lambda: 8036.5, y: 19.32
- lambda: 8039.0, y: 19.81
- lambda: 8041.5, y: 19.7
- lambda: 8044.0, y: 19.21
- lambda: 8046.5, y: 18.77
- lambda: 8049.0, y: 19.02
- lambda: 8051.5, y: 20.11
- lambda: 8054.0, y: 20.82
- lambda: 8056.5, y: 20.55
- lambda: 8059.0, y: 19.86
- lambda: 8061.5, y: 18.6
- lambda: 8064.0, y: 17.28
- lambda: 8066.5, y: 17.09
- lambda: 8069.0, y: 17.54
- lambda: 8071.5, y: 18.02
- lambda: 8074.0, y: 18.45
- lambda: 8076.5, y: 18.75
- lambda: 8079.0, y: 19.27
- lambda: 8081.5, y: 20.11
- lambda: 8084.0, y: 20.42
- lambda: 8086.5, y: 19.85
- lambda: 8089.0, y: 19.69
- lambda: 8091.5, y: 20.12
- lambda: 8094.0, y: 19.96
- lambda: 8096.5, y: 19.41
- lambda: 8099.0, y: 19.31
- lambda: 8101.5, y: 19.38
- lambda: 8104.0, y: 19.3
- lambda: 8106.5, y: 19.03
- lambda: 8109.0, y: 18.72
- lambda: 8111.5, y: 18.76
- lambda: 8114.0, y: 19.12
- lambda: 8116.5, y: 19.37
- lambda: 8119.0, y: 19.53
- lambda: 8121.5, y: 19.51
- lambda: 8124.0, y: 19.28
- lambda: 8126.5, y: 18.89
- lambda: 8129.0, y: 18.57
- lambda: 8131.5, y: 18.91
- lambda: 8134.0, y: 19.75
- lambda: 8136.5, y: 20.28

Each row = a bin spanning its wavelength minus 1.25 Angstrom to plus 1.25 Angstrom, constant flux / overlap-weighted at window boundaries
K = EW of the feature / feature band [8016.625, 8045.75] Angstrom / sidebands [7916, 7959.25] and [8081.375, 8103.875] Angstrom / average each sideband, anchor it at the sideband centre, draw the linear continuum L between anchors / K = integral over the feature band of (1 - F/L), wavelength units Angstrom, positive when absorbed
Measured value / 2.7 Angstrom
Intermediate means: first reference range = 19.5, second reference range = 19.8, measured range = 17.8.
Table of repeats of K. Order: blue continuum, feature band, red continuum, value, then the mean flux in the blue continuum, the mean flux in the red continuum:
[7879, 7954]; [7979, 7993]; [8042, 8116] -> 0.9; 20.1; 19.2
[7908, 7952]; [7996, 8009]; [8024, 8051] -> 0.3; 19.7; 18.2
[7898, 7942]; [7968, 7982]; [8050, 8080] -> 0.7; 20.3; 18.9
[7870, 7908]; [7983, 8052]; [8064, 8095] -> 4.4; 20.3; 19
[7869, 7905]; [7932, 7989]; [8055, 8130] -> 2.5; 20.1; 19.1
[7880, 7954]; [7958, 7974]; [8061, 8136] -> 0.4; 20.1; 19.1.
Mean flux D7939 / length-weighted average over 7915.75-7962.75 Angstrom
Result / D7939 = 19.5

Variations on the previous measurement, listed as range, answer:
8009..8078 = 18.4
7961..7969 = 19.7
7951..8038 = 18.4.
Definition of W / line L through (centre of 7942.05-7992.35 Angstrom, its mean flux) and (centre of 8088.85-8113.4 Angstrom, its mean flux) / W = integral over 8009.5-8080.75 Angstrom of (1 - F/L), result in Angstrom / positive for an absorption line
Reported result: 2.9 Angstrom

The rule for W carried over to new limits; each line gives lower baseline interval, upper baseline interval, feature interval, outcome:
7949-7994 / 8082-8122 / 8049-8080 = 0.8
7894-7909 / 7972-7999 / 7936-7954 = 1.0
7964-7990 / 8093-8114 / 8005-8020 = 0.4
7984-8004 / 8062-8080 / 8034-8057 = -1.8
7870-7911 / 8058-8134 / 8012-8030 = 2.1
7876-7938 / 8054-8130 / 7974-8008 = 2.4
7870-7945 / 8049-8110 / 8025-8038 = 1.5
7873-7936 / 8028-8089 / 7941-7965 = 0.7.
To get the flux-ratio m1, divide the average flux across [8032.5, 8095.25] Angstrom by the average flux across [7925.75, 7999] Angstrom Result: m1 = 1.02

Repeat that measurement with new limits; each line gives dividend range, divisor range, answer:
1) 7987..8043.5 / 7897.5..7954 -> 0.90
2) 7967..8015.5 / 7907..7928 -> 0.88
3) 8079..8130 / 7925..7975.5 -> 1.02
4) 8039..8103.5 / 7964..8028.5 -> 1.06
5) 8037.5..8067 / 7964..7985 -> 1.02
